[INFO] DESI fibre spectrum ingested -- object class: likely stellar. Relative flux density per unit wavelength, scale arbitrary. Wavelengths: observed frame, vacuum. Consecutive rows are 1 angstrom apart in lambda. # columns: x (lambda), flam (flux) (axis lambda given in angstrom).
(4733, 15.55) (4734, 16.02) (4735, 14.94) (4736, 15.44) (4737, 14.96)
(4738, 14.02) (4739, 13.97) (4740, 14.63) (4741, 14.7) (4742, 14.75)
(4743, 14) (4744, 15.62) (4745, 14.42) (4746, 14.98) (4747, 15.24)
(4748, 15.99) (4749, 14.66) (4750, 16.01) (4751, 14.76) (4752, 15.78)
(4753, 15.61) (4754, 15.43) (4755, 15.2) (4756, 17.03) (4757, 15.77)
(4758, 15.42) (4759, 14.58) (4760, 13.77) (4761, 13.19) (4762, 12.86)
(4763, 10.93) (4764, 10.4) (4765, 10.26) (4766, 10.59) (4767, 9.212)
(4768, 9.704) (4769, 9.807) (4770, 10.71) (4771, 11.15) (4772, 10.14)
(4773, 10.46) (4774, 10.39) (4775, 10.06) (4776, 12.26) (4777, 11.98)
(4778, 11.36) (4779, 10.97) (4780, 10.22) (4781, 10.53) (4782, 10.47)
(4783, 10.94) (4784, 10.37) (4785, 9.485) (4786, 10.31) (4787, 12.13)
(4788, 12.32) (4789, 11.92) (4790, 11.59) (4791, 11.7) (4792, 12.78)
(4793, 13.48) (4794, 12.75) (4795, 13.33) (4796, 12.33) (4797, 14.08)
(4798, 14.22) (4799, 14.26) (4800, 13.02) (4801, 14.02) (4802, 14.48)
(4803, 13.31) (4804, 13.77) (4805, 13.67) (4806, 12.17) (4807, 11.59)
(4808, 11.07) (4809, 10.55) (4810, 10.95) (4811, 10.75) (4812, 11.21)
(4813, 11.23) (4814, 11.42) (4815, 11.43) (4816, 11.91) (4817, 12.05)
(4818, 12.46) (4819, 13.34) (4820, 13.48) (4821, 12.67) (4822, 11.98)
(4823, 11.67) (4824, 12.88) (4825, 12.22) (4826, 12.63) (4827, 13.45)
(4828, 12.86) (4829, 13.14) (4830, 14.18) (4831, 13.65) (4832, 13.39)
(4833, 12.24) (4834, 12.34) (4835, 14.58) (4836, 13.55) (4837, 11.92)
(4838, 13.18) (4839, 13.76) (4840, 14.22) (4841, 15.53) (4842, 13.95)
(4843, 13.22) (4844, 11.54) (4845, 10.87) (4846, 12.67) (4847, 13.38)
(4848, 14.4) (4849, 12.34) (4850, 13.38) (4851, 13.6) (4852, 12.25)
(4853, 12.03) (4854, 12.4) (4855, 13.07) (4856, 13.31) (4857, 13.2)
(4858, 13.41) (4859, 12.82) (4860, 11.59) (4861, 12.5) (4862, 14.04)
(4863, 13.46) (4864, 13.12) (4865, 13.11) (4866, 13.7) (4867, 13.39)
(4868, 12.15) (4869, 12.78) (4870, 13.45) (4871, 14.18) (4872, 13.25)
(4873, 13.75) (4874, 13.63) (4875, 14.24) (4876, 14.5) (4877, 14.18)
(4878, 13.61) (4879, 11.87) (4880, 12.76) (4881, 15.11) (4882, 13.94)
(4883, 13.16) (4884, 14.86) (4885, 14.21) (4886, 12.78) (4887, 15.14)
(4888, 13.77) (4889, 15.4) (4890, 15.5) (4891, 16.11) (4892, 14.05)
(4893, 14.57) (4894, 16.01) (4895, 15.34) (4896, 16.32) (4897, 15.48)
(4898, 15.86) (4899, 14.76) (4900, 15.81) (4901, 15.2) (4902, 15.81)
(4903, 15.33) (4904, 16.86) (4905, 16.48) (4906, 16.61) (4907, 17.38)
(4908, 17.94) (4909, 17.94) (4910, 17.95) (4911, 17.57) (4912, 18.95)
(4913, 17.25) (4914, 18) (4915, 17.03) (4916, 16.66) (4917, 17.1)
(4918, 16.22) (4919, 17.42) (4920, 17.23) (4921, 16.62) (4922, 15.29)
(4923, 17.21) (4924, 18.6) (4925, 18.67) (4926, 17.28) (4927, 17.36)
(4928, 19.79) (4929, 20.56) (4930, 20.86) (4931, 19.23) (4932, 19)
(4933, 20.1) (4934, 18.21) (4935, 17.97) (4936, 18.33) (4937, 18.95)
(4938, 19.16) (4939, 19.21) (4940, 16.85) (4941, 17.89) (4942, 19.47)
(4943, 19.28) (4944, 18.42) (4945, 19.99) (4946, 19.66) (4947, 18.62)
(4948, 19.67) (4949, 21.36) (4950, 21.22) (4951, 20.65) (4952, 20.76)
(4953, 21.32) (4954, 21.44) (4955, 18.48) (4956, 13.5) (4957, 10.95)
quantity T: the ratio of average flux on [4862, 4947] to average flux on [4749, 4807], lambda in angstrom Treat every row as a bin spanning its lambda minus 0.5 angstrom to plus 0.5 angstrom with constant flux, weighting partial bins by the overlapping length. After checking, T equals 1.3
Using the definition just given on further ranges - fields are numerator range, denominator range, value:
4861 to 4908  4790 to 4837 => 1.14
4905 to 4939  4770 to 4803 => 1.52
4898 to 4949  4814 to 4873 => 1.38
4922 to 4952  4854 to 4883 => 1.43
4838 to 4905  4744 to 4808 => 1.10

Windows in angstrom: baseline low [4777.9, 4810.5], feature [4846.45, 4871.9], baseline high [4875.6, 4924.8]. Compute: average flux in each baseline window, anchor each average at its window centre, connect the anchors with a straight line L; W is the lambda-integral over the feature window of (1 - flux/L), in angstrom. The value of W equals 2.3 angstrom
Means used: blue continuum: 12.1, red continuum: 15.8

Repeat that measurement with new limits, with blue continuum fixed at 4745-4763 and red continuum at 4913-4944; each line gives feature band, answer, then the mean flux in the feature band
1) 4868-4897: 5.21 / 14.2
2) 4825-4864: 8.26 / 13.1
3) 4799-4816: 3.96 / 12.2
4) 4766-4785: 5.91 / 10.6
